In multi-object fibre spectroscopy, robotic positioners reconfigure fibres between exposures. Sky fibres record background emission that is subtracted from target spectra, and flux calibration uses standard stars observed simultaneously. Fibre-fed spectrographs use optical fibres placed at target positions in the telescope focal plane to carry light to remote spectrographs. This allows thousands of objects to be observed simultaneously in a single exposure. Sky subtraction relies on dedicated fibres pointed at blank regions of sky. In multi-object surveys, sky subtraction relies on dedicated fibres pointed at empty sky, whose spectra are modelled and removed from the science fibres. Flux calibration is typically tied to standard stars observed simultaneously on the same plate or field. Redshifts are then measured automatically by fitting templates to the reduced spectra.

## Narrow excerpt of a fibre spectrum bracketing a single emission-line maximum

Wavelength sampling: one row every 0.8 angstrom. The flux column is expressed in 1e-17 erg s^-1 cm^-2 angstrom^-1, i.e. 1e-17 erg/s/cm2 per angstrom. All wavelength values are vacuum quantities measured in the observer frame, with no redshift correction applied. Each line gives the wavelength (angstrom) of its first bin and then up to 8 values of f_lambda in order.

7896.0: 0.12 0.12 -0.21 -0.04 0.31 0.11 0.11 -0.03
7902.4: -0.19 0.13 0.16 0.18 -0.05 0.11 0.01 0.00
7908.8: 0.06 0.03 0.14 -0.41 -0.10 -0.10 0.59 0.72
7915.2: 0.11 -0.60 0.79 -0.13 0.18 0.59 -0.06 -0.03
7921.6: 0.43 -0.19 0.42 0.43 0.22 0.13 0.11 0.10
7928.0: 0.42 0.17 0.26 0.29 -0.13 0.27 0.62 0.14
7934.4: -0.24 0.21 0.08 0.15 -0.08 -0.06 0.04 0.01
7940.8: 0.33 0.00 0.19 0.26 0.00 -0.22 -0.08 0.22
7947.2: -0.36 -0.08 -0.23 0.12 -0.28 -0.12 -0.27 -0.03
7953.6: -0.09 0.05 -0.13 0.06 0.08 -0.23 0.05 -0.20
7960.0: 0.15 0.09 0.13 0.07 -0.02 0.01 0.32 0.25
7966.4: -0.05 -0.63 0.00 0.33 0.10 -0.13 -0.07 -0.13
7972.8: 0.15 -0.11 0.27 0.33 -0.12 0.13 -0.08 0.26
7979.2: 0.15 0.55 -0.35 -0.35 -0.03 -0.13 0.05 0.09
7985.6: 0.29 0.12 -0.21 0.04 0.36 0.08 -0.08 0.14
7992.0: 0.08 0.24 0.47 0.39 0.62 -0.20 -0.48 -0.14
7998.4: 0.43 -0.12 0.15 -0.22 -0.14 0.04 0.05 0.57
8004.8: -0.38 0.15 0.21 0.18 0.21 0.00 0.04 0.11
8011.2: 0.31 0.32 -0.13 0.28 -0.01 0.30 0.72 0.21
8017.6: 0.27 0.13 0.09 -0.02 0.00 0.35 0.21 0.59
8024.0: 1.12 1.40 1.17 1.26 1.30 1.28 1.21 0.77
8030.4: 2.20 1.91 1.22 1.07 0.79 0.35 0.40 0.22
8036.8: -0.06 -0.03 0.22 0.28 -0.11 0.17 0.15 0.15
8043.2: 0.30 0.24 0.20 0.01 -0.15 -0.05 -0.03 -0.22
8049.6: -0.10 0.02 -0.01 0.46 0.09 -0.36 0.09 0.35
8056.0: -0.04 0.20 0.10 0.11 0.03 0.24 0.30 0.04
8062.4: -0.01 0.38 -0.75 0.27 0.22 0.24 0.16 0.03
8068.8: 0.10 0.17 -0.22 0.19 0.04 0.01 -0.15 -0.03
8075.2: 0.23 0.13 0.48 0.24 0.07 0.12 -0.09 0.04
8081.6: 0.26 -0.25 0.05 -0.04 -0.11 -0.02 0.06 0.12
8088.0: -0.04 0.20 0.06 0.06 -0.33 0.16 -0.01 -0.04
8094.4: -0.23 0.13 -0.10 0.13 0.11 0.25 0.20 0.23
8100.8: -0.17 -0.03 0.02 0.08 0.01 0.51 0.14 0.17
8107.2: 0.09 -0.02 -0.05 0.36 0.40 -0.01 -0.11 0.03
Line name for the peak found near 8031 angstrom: [O II]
